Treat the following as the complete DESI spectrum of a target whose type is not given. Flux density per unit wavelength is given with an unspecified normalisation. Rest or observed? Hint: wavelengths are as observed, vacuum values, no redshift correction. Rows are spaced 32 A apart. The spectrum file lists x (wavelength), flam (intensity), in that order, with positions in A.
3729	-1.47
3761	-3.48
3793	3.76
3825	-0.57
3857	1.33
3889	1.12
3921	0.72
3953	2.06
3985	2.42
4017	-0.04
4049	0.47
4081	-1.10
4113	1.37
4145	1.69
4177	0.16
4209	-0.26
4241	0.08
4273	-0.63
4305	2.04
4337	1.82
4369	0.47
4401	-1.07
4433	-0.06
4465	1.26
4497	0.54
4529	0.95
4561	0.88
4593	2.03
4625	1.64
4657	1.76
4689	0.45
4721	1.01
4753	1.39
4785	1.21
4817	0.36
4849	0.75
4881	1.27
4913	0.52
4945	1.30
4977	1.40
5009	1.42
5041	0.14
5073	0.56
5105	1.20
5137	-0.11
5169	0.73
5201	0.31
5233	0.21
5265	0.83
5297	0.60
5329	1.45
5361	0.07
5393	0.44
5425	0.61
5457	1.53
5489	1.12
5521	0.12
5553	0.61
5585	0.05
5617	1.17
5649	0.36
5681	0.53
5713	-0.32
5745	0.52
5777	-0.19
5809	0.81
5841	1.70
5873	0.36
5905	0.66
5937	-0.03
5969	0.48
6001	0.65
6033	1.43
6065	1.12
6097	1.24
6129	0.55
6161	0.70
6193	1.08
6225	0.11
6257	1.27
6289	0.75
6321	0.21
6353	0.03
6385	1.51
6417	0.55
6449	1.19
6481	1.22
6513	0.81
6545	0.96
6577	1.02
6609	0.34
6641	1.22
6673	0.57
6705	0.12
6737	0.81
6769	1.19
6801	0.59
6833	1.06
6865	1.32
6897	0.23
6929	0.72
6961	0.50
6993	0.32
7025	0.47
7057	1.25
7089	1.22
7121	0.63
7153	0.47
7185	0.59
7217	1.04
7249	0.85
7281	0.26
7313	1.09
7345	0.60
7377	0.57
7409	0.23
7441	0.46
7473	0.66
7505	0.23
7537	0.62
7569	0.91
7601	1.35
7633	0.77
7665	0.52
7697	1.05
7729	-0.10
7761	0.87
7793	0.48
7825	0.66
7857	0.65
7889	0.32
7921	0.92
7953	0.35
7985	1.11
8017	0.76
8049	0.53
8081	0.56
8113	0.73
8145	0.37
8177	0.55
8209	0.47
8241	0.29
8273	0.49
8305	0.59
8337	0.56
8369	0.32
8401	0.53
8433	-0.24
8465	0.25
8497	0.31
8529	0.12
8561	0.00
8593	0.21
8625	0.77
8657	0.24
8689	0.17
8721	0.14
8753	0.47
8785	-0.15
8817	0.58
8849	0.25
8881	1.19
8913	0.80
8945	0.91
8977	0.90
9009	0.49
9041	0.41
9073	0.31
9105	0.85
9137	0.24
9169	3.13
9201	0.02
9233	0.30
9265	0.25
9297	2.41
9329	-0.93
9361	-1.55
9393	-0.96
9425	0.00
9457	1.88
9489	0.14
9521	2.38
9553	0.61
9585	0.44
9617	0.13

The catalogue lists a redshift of 1.46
